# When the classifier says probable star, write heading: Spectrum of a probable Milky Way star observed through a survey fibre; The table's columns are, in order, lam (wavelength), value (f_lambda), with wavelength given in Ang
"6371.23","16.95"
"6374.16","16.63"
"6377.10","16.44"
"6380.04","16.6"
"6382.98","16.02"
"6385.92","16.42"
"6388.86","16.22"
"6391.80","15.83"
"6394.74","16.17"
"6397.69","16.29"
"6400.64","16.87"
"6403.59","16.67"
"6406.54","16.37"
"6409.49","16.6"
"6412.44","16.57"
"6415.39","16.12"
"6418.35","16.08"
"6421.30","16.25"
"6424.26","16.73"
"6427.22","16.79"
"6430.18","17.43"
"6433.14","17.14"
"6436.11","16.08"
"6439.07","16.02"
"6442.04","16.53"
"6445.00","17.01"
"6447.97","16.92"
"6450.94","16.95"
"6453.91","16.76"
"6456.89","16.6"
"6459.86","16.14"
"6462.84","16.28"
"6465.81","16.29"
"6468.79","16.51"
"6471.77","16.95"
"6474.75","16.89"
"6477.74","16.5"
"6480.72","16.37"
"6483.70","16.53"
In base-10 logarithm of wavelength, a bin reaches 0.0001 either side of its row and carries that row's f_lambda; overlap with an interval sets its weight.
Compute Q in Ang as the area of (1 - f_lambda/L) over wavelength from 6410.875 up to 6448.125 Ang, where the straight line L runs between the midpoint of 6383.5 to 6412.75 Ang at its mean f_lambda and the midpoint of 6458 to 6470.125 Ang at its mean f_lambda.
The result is -0.5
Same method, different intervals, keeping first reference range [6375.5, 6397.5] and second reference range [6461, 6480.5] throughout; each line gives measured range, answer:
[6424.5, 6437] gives -0.4 Ang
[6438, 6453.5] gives -0.2 Ang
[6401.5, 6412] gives -0.2 Ang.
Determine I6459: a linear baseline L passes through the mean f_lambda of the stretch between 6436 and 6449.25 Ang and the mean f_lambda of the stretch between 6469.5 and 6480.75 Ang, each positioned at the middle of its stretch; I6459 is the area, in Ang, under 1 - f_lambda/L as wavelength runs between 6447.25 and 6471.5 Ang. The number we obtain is 0.1 Ang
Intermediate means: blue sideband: 16.6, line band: 16.6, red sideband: 16.7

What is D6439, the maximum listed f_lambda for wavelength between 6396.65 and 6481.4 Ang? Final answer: 17.43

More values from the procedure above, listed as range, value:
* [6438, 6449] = 17.01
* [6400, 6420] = 16.87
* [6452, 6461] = 16.76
